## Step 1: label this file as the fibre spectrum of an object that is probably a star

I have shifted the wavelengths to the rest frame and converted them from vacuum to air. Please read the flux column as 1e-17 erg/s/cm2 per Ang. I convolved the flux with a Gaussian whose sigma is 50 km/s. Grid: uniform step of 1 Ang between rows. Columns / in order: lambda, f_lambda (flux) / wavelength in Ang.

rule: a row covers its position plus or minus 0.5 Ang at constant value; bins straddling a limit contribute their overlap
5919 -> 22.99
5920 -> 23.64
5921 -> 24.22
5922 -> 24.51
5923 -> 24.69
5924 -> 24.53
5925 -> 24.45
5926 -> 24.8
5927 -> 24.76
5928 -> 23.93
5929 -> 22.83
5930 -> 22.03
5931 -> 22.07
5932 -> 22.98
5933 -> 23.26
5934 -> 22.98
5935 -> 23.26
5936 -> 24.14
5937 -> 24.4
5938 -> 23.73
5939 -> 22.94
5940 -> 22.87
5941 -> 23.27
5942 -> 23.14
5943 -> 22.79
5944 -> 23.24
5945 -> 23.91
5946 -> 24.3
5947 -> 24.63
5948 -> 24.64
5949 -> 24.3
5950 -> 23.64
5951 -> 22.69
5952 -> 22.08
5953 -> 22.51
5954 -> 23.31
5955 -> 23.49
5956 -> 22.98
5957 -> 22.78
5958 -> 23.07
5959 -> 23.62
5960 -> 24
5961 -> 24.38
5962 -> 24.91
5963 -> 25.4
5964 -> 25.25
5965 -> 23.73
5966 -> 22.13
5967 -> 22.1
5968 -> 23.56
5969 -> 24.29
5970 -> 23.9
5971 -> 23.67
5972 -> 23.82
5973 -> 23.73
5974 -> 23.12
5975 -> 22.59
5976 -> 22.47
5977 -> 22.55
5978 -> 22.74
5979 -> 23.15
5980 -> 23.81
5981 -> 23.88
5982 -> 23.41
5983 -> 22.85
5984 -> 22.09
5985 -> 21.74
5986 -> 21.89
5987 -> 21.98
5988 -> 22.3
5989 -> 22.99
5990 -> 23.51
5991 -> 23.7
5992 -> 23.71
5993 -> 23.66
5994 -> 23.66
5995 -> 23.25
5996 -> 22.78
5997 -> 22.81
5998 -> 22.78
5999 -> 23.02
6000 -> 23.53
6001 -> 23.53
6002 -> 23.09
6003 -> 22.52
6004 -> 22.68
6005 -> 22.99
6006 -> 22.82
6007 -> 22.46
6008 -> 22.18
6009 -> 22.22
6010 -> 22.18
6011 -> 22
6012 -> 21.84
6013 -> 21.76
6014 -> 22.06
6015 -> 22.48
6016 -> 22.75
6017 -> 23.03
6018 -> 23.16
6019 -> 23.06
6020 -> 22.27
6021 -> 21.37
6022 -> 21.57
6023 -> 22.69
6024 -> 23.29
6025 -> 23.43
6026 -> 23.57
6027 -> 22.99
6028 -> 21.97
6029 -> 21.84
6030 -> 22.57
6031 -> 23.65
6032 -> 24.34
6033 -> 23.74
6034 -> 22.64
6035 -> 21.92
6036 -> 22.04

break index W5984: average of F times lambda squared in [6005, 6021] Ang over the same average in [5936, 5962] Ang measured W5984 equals 0.97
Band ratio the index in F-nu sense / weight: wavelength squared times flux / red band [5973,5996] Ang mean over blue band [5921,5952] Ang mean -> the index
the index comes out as 0.99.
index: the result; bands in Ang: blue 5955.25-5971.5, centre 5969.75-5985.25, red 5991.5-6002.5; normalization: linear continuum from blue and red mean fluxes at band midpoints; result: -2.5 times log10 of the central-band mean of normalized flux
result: 0.02 mag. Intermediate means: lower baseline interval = 23.7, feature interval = 23.1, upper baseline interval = 23.3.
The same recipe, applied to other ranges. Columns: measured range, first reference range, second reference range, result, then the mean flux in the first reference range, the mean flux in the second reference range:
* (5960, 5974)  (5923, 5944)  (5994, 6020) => -0.04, 23.5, 22.7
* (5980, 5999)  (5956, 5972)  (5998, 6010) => 0.01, 23.8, 22.8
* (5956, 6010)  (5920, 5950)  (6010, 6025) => -0.01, 23.7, 22.4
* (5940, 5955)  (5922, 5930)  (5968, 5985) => 0.01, 24.2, 23.2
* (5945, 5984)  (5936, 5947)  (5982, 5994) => -0.01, 23.5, 22.8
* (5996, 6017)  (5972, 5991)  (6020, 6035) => 0.01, 22.9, 22.8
